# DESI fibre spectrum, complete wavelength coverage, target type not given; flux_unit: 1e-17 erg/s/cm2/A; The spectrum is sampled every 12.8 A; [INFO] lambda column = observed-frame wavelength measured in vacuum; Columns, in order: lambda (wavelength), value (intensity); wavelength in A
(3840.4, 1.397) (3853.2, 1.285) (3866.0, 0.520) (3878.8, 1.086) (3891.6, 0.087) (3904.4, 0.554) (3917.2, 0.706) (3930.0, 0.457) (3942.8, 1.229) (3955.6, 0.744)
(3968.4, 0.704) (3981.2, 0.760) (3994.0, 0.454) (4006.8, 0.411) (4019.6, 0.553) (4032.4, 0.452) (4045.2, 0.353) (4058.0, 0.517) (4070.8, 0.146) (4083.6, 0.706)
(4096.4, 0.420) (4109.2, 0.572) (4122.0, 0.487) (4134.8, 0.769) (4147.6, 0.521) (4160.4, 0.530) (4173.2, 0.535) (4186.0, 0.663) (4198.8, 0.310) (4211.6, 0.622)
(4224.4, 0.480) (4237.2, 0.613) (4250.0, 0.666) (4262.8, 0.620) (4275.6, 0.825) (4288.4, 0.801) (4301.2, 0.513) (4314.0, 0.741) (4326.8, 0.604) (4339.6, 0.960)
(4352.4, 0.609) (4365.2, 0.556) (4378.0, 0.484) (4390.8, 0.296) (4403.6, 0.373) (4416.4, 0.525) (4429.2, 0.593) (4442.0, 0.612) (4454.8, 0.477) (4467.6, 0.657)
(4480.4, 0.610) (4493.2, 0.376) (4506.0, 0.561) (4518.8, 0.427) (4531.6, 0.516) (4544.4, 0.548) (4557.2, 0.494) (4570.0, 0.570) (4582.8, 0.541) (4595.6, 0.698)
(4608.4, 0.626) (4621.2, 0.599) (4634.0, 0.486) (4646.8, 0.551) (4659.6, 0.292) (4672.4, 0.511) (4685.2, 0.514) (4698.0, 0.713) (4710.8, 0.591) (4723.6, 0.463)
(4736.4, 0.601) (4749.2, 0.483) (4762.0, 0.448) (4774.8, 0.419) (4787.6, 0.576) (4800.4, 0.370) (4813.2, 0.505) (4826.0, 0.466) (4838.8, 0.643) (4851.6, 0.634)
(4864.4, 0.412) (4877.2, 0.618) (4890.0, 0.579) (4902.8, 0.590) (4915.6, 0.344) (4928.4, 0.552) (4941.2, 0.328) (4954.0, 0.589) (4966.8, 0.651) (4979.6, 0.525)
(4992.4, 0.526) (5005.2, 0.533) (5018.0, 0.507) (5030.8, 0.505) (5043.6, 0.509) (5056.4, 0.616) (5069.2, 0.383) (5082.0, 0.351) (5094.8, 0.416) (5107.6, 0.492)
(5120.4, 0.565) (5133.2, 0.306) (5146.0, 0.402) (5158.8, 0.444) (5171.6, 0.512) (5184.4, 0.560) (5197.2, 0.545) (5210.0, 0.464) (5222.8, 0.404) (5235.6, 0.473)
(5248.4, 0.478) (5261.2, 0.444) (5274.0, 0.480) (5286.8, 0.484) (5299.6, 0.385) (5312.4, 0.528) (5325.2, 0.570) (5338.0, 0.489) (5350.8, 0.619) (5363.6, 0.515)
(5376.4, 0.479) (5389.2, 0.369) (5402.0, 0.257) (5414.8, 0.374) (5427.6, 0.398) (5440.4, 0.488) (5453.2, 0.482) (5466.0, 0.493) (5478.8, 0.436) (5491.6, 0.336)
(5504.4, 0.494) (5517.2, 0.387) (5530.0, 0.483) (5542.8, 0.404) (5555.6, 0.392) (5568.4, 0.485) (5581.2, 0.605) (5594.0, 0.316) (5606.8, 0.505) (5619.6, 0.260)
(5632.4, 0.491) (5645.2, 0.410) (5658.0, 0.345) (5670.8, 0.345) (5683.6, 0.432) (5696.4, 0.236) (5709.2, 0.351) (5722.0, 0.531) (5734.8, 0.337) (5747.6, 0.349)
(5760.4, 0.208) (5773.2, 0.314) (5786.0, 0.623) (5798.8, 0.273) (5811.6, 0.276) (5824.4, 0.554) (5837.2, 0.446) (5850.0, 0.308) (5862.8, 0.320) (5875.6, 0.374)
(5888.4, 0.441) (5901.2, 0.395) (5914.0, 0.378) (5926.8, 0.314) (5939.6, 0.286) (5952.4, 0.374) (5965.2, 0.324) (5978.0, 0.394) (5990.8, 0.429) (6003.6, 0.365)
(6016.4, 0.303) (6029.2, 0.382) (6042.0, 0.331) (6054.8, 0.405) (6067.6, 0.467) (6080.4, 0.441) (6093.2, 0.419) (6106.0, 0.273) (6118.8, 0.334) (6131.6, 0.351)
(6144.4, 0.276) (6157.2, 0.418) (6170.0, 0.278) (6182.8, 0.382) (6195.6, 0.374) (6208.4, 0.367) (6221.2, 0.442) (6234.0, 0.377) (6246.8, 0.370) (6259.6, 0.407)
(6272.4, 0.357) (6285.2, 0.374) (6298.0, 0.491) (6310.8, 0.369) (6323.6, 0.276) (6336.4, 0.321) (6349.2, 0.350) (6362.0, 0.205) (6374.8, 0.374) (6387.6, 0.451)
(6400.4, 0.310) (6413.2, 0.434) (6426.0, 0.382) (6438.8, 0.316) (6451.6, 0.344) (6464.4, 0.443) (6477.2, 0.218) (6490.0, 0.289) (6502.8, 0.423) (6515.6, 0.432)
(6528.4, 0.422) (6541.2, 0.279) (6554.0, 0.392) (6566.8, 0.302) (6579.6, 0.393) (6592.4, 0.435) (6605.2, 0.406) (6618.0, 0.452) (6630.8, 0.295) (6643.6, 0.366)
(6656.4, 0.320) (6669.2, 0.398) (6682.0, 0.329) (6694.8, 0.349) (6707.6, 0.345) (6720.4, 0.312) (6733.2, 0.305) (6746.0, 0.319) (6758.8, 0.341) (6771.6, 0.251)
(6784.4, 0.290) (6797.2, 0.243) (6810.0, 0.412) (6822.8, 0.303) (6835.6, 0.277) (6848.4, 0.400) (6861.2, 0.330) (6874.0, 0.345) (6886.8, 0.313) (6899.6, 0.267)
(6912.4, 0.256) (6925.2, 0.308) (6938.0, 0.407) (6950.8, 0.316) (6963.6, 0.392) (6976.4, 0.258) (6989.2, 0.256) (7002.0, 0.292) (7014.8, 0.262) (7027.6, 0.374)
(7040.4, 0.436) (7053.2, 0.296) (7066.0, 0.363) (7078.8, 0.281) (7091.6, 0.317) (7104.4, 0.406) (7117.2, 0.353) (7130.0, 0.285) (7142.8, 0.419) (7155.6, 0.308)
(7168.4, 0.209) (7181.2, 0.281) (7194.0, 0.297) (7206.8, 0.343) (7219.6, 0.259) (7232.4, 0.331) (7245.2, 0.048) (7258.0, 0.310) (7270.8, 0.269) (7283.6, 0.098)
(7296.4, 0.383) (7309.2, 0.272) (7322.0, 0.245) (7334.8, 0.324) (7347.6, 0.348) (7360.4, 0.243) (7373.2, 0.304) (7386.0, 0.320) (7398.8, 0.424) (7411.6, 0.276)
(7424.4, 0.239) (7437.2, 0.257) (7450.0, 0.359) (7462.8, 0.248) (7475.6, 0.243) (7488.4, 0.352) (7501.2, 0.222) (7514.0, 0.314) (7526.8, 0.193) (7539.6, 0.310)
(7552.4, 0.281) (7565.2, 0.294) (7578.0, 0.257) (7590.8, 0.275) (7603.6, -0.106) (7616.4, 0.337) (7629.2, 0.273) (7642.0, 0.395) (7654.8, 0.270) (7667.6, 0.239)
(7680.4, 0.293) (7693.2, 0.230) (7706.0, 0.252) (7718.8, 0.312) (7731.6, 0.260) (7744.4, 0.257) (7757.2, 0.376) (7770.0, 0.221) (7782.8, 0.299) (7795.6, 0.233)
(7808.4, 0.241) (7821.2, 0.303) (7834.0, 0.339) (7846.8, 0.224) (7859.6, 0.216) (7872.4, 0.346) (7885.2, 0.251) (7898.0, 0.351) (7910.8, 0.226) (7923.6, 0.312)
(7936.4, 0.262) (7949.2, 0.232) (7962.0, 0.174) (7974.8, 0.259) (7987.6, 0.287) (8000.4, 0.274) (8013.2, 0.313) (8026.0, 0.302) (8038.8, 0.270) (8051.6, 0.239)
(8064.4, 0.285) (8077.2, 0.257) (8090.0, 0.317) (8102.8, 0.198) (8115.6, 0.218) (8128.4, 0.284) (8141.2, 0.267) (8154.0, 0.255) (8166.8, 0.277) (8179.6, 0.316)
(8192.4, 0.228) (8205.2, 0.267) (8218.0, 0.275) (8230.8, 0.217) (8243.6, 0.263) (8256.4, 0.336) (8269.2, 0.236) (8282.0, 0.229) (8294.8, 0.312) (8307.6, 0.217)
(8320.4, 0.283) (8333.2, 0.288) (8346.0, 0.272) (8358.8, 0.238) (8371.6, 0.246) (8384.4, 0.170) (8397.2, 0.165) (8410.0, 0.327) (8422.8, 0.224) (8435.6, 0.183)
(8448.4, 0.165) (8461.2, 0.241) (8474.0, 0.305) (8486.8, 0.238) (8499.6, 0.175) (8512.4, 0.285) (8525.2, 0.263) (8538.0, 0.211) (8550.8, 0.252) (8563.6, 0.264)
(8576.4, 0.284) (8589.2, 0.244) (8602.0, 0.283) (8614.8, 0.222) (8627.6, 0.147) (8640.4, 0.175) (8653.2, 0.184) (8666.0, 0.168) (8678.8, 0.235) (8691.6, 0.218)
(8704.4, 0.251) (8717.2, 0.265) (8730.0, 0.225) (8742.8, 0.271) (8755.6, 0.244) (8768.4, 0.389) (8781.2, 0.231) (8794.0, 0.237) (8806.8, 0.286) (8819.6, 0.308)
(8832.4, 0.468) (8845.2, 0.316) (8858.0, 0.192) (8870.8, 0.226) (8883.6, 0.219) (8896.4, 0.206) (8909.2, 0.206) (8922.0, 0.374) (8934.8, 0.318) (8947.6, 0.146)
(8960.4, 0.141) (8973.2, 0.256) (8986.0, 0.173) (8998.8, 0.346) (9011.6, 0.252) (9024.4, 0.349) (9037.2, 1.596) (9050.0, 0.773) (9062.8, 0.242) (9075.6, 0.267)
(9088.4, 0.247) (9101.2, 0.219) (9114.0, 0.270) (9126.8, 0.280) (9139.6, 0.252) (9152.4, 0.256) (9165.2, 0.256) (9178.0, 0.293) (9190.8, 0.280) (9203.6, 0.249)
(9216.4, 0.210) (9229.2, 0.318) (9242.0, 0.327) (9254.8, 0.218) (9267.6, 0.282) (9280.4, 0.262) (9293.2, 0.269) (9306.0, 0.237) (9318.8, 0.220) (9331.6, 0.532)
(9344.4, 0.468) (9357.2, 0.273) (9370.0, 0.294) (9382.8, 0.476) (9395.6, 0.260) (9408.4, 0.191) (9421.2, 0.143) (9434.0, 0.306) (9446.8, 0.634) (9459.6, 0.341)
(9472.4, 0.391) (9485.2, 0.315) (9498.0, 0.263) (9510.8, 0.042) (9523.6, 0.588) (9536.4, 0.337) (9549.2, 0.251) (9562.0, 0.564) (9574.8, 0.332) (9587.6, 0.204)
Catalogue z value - 1.425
